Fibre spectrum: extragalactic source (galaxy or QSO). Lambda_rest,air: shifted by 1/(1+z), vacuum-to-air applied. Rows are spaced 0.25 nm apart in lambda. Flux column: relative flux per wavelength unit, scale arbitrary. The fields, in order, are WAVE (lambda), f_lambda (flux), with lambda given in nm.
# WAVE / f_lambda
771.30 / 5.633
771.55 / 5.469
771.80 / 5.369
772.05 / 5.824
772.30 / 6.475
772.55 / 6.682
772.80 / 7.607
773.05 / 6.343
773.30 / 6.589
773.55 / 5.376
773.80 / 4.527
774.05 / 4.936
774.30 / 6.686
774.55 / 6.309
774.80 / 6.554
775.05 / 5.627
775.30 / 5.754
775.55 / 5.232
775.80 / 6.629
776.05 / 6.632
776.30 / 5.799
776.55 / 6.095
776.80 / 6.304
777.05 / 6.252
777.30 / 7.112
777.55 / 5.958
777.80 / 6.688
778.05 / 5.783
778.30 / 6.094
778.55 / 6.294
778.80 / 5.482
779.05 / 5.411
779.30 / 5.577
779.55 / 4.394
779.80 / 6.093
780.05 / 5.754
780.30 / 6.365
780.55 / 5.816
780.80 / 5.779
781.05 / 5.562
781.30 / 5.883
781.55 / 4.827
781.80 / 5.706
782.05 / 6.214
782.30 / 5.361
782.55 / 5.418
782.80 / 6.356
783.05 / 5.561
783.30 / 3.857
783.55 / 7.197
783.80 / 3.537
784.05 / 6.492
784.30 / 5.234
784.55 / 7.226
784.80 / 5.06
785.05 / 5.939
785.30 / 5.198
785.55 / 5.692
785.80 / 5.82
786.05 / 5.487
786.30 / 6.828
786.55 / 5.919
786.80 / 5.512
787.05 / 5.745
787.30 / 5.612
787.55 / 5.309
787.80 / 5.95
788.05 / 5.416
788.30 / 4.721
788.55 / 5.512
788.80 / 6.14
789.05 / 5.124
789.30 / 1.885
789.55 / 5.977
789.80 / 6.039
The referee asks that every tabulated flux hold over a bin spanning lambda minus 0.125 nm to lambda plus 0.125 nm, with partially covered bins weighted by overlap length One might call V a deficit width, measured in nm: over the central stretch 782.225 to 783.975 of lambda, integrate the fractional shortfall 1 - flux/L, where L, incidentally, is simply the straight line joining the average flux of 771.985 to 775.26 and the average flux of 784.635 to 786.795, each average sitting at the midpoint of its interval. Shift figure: 0.143 nm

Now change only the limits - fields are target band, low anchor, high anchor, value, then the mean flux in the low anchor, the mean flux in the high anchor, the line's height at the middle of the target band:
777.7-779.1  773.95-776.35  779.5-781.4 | -0.027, 6.03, 5.76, 5.86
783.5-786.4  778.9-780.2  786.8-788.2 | -0.115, 5.46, 5.58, 5.54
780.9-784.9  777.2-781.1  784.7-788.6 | 0.104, 5.88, 5.61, 5.75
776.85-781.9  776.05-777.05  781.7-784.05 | 0.024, 6.16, 5.52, 5.87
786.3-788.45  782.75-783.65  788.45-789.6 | -0.220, 5.65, 4.85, 5.07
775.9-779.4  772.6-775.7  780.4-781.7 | -0.198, 5.98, 5.59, 5.78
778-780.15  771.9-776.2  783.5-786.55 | 0.110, 6.1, 5.78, 5.95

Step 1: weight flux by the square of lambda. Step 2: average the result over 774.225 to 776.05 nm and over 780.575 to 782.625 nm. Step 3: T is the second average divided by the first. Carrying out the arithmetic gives 0.93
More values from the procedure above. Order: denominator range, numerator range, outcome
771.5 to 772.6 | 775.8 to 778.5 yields 1.07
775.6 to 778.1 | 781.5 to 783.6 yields 0.90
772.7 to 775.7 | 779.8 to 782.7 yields 0.98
